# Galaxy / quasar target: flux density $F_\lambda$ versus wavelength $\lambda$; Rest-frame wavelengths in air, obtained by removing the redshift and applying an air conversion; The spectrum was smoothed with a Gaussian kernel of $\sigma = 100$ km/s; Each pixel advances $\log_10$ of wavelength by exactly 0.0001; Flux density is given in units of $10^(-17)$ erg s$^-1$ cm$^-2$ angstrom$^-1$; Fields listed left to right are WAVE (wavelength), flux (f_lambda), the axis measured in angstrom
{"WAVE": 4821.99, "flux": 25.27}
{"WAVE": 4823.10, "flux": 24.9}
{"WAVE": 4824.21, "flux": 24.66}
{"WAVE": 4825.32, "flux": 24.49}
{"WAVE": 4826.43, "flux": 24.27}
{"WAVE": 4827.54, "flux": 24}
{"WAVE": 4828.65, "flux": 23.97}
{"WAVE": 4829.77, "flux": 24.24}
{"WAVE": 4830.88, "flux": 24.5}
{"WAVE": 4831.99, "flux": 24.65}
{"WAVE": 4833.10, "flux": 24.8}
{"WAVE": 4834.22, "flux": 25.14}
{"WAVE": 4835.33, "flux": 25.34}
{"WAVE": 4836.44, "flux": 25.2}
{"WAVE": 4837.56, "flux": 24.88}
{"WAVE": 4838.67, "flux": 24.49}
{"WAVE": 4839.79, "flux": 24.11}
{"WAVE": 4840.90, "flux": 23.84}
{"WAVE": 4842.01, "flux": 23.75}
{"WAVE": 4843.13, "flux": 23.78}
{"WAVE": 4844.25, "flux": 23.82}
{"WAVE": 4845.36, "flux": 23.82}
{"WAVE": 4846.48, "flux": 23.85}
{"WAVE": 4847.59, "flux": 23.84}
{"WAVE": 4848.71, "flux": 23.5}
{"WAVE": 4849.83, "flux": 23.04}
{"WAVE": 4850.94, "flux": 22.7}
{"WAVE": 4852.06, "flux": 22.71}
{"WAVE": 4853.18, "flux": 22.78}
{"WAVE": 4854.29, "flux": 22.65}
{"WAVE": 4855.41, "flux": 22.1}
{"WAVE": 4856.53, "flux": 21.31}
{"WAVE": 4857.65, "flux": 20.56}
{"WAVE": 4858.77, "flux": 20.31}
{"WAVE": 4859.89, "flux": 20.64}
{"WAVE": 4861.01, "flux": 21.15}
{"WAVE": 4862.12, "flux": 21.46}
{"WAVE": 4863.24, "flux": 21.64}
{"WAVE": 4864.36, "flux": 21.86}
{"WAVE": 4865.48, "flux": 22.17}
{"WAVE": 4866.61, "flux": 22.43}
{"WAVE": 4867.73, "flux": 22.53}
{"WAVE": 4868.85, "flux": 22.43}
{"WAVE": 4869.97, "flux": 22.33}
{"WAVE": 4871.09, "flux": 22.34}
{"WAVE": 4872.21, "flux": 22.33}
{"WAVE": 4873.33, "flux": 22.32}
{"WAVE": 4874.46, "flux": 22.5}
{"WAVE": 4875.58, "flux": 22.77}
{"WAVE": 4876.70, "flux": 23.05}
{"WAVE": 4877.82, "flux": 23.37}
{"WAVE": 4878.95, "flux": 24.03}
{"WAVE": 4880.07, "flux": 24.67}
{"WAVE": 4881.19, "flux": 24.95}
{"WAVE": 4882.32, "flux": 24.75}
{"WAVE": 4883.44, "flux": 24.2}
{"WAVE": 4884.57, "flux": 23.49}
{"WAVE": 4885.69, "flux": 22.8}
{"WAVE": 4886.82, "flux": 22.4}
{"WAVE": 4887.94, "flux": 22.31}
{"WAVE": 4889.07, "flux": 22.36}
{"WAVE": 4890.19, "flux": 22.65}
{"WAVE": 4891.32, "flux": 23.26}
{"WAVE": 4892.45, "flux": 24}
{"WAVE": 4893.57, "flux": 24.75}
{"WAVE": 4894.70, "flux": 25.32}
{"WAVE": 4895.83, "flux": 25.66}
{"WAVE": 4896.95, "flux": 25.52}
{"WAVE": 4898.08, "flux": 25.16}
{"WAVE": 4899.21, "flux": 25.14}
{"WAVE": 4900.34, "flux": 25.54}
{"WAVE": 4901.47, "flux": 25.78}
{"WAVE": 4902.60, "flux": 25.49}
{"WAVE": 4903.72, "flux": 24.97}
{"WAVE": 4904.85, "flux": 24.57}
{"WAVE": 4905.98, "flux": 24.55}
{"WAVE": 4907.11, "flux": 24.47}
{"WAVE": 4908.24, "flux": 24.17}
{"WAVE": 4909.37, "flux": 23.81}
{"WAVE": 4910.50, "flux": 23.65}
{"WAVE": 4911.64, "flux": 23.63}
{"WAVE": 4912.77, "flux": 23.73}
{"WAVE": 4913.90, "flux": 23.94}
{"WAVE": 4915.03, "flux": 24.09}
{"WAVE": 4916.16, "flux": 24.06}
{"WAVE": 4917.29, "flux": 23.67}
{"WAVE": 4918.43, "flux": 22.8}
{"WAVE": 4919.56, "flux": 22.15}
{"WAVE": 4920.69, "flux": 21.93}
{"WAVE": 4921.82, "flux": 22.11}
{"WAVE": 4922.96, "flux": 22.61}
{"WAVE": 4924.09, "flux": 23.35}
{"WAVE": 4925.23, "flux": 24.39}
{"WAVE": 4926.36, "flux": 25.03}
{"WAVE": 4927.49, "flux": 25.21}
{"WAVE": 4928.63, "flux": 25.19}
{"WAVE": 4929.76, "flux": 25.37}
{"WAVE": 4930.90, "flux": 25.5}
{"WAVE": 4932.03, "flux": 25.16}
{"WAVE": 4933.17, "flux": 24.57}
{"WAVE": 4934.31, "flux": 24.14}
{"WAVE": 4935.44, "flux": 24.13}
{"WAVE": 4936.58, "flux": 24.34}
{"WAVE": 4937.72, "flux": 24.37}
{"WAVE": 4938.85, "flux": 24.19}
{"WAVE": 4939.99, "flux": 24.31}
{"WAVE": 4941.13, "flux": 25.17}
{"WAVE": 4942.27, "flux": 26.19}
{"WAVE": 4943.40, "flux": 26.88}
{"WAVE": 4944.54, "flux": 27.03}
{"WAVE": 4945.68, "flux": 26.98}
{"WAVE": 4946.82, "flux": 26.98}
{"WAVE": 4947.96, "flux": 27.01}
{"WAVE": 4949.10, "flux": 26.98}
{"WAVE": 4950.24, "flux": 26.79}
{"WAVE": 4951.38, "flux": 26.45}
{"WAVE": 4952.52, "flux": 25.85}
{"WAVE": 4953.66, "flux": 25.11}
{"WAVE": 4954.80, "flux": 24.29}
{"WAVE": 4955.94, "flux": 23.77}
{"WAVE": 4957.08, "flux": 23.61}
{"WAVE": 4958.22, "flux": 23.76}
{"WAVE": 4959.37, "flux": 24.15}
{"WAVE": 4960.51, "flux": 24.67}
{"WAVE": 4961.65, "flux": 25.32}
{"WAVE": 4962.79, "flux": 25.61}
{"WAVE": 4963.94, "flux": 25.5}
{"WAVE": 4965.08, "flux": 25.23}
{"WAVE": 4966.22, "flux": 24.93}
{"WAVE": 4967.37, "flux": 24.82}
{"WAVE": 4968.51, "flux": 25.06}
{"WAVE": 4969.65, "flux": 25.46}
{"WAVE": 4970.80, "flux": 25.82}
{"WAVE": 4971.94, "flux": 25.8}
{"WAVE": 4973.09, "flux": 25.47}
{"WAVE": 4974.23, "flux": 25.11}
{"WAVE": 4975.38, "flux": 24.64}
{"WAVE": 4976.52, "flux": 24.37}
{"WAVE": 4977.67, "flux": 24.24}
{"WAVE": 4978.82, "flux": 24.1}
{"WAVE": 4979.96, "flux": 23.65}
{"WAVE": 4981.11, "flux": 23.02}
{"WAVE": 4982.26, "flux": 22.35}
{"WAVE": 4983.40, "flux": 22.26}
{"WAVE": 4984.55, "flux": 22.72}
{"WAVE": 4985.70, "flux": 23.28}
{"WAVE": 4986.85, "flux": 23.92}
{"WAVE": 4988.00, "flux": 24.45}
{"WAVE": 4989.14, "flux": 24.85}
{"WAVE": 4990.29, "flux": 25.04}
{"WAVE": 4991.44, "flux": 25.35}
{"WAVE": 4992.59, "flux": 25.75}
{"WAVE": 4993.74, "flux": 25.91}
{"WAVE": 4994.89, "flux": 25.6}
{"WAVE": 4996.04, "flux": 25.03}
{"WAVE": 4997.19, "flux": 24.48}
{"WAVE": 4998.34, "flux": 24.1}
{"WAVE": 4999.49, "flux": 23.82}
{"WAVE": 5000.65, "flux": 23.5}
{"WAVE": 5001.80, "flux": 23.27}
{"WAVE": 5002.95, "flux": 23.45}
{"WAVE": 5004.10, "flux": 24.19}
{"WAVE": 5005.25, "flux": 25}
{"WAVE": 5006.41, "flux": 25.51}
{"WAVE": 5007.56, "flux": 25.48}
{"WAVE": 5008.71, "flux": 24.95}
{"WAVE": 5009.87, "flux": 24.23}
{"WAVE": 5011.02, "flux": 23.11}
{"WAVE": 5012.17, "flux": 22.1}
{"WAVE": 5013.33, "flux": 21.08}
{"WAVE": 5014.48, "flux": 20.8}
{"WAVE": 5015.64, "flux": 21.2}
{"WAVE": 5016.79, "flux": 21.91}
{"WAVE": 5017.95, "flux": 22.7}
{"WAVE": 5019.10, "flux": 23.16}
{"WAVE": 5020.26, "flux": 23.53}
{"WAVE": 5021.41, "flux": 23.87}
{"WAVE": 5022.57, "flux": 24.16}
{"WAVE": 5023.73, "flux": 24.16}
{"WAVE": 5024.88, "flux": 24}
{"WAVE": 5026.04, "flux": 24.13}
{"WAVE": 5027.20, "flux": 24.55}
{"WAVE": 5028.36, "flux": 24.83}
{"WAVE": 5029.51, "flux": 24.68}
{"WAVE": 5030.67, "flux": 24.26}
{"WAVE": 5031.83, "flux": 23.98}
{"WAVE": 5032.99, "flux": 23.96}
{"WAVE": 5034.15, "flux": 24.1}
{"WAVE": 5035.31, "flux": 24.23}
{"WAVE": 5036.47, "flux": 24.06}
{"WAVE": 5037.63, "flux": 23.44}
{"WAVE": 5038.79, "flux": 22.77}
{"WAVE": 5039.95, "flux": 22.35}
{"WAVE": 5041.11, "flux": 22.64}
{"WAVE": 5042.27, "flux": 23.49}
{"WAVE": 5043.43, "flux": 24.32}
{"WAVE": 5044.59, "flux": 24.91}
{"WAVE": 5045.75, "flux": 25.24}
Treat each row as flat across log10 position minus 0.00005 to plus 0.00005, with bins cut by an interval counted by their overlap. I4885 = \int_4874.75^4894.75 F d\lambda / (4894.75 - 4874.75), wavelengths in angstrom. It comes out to 23.6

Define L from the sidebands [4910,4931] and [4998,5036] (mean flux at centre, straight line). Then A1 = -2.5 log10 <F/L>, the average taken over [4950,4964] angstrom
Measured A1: -0.05 mag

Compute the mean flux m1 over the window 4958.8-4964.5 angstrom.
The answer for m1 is 25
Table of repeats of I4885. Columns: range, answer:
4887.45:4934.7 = 24.2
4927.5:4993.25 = 24.9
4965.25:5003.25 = 24.4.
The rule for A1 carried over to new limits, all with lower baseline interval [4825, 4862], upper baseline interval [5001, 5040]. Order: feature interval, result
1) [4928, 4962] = -0.08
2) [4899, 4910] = -0.06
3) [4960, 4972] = -0.08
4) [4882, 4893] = 0.01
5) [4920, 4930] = -0.01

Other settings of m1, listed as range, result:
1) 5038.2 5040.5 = 22.6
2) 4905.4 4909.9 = 24.3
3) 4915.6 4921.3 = 22.9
